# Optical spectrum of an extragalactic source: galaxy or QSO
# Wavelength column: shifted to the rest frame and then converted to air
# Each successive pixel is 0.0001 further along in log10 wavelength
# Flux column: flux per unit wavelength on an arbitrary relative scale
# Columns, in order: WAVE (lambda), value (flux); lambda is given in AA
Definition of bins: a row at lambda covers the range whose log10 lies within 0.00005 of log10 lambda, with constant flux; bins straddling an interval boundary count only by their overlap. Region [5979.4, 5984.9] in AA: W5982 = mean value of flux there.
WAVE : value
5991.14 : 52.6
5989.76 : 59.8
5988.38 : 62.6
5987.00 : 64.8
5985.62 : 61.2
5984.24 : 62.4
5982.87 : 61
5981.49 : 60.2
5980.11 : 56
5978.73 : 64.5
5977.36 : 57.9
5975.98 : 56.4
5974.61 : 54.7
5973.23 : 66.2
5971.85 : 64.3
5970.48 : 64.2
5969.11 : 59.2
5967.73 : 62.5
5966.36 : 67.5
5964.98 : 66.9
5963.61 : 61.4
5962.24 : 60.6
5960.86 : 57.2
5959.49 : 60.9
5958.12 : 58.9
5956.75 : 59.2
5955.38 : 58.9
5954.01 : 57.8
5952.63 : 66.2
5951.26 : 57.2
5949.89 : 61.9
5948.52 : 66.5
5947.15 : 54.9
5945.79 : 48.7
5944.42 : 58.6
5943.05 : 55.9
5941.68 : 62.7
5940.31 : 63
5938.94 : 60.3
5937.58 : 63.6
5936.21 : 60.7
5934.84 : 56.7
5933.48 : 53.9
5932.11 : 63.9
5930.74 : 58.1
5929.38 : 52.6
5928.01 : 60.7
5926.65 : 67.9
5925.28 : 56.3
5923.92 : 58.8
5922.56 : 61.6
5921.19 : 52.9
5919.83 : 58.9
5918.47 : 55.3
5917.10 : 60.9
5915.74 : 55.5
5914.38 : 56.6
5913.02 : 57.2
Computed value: 59.9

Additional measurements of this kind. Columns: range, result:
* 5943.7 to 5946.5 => 53.8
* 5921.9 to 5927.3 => 61.1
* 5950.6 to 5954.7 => 60.3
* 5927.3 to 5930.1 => 56.9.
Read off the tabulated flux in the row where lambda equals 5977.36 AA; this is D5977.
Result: 57.9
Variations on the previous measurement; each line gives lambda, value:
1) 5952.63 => 66.2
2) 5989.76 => 59.8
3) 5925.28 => 56.3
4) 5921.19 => 52.9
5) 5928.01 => 60.7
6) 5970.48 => 64.2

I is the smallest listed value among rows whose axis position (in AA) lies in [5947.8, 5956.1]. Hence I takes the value 57.2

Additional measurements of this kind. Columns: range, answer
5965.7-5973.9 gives 59.2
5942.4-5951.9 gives 48.7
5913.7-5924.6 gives 52.9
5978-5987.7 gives 56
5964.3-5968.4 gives 62.5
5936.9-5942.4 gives 60.3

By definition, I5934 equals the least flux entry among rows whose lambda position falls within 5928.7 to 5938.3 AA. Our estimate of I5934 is 52.6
